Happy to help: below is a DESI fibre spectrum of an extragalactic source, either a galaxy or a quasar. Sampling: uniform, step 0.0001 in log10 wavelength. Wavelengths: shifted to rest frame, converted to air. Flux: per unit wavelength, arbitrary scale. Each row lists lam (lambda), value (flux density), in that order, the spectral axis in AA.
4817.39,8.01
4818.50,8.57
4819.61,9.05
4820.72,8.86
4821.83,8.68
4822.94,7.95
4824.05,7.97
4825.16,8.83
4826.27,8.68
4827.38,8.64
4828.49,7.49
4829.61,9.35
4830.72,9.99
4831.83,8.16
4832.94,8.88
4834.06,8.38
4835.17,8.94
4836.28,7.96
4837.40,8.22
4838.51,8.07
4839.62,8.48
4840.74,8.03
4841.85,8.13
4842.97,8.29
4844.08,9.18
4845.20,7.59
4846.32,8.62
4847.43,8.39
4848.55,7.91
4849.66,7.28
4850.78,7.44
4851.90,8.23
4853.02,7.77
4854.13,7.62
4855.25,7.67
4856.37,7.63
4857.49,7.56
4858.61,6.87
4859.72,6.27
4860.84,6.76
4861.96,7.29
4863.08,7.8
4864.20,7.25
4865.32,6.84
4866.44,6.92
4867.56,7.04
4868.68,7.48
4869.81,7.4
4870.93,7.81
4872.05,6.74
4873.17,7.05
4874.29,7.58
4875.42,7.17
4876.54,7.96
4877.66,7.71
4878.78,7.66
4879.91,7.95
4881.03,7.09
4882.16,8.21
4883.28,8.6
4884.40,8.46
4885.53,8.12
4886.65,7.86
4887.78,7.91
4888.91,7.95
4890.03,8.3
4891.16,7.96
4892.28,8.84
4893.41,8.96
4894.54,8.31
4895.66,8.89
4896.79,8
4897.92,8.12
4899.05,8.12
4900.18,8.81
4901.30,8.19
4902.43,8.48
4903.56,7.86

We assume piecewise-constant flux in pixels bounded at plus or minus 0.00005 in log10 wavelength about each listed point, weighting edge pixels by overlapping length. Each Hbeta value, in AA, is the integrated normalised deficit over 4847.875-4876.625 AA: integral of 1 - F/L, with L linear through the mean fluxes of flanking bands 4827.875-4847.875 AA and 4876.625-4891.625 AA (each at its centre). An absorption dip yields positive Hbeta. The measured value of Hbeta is 3.0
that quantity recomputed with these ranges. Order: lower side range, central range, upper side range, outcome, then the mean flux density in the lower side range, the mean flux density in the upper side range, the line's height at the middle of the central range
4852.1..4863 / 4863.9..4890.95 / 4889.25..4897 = 1.2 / 7.33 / 8.48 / 7.97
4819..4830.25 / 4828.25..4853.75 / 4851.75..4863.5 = -1.0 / 8.56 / 7.38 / 7.97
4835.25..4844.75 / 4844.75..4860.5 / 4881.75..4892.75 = 1.3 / 8.32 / 8.22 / 8.29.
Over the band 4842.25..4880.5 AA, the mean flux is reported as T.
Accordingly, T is 7.55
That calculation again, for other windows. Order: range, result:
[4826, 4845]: 8.5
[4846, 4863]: 7.55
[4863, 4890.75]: 7.63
